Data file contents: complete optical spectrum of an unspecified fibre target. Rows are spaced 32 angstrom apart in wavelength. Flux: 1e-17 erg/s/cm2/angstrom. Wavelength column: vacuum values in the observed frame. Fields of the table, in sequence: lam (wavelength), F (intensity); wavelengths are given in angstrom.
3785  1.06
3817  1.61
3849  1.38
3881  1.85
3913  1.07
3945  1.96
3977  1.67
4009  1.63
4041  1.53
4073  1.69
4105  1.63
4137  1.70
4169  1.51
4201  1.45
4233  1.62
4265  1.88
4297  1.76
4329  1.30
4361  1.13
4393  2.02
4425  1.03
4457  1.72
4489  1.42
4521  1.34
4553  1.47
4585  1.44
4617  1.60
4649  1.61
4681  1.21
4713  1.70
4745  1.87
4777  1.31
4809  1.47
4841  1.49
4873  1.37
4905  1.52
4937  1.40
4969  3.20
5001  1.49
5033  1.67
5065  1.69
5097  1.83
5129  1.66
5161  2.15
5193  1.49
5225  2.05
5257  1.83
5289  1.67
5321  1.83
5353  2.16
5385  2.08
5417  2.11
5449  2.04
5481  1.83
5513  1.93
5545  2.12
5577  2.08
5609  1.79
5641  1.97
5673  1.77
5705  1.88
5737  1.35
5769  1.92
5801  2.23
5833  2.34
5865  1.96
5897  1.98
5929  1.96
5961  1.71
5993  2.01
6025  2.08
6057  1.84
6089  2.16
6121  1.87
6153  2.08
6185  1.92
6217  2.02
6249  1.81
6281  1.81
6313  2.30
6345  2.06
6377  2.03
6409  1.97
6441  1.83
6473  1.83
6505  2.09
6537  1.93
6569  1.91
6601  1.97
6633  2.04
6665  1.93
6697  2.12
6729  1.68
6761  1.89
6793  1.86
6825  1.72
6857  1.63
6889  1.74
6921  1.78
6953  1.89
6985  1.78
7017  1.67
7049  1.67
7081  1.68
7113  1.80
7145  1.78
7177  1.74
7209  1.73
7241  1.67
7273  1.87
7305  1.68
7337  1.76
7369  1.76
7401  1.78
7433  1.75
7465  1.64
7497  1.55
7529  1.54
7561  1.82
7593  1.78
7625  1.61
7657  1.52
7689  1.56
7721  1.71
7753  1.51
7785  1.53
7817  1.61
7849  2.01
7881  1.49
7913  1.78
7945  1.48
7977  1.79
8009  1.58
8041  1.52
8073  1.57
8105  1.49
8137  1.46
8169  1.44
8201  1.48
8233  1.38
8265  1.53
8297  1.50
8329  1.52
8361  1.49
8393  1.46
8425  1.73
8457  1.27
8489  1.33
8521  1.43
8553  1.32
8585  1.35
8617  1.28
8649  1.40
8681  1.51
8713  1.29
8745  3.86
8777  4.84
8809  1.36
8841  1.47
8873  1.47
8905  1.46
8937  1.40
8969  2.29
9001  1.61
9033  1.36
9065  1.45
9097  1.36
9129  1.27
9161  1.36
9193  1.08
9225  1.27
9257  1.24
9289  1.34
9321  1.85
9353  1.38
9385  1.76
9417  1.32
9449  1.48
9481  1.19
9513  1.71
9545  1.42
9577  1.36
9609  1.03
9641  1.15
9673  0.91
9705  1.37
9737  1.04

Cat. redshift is 0.33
